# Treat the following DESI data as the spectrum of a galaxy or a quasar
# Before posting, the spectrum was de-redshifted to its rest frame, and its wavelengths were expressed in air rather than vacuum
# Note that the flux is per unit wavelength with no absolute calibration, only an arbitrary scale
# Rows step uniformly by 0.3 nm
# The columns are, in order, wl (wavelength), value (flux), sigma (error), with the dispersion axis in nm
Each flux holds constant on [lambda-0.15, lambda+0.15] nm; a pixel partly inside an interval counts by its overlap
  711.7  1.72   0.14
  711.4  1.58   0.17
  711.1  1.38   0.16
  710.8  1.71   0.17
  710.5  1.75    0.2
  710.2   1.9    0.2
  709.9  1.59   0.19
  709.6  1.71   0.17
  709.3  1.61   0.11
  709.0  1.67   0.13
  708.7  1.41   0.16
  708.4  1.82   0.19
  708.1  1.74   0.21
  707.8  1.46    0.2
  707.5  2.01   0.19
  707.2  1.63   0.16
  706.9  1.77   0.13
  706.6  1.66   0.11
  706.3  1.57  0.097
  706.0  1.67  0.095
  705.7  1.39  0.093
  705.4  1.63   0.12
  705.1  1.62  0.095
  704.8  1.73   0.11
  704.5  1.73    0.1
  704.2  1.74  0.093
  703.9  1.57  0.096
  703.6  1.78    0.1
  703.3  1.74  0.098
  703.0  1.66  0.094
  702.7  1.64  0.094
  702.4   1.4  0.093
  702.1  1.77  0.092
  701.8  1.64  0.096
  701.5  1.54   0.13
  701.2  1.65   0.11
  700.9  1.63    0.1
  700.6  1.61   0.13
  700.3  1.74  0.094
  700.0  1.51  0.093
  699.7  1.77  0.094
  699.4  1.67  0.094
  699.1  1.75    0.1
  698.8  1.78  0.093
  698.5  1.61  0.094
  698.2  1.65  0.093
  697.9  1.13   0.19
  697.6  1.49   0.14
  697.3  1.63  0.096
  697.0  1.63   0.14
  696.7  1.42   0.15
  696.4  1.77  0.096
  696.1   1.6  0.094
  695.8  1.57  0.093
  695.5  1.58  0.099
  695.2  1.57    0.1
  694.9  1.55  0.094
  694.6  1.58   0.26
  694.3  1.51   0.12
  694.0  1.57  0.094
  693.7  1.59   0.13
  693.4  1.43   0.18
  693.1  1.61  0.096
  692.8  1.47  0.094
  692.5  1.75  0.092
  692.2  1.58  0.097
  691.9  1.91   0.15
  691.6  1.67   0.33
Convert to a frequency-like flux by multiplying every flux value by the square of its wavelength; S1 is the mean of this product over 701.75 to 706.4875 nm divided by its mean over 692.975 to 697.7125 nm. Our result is 1.1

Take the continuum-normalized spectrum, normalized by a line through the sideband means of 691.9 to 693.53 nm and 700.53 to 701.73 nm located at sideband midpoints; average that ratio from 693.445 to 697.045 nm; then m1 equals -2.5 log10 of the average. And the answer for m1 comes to 0.02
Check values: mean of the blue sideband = 1.6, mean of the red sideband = 1.61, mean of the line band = 1.57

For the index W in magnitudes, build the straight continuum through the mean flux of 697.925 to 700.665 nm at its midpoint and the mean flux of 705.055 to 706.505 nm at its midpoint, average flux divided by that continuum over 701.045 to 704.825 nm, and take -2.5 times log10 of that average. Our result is -0.03 mag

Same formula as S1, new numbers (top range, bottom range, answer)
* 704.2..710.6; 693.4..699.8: 1.09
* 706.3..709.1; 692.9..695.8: 1.12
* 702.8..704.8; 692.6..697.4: 1.11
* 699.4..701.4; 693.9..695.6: 1.08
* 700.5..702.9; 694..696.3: 1.05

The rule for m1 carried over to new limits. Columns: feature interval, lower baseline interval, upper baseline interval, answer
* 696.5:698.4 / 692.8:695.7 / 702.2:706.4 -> 0.05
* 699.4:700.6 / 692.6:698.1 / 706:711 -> -0.05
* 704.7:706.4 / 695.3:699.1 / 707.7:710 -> 0.01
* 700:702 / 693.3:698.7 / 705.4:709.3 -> -0.02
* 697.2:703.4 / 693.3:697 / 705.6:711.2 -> -0.01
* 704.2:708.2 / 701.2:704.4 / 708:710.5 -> 0.00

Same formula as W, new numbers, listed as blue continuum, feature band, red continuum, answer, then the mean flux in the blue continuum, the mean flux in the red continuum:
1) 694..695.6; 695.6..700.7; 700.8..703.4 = -0.01 mag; 1.56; 1.63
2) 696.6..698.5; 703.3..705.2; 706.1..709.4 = -0.06 mag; 1.5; 1.67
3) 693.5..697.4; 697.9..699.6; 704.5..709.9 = -0.03 mag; 1.58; 1.65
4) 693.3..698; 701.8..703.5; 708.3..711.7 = -0.03 mag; 1.54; 1.65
